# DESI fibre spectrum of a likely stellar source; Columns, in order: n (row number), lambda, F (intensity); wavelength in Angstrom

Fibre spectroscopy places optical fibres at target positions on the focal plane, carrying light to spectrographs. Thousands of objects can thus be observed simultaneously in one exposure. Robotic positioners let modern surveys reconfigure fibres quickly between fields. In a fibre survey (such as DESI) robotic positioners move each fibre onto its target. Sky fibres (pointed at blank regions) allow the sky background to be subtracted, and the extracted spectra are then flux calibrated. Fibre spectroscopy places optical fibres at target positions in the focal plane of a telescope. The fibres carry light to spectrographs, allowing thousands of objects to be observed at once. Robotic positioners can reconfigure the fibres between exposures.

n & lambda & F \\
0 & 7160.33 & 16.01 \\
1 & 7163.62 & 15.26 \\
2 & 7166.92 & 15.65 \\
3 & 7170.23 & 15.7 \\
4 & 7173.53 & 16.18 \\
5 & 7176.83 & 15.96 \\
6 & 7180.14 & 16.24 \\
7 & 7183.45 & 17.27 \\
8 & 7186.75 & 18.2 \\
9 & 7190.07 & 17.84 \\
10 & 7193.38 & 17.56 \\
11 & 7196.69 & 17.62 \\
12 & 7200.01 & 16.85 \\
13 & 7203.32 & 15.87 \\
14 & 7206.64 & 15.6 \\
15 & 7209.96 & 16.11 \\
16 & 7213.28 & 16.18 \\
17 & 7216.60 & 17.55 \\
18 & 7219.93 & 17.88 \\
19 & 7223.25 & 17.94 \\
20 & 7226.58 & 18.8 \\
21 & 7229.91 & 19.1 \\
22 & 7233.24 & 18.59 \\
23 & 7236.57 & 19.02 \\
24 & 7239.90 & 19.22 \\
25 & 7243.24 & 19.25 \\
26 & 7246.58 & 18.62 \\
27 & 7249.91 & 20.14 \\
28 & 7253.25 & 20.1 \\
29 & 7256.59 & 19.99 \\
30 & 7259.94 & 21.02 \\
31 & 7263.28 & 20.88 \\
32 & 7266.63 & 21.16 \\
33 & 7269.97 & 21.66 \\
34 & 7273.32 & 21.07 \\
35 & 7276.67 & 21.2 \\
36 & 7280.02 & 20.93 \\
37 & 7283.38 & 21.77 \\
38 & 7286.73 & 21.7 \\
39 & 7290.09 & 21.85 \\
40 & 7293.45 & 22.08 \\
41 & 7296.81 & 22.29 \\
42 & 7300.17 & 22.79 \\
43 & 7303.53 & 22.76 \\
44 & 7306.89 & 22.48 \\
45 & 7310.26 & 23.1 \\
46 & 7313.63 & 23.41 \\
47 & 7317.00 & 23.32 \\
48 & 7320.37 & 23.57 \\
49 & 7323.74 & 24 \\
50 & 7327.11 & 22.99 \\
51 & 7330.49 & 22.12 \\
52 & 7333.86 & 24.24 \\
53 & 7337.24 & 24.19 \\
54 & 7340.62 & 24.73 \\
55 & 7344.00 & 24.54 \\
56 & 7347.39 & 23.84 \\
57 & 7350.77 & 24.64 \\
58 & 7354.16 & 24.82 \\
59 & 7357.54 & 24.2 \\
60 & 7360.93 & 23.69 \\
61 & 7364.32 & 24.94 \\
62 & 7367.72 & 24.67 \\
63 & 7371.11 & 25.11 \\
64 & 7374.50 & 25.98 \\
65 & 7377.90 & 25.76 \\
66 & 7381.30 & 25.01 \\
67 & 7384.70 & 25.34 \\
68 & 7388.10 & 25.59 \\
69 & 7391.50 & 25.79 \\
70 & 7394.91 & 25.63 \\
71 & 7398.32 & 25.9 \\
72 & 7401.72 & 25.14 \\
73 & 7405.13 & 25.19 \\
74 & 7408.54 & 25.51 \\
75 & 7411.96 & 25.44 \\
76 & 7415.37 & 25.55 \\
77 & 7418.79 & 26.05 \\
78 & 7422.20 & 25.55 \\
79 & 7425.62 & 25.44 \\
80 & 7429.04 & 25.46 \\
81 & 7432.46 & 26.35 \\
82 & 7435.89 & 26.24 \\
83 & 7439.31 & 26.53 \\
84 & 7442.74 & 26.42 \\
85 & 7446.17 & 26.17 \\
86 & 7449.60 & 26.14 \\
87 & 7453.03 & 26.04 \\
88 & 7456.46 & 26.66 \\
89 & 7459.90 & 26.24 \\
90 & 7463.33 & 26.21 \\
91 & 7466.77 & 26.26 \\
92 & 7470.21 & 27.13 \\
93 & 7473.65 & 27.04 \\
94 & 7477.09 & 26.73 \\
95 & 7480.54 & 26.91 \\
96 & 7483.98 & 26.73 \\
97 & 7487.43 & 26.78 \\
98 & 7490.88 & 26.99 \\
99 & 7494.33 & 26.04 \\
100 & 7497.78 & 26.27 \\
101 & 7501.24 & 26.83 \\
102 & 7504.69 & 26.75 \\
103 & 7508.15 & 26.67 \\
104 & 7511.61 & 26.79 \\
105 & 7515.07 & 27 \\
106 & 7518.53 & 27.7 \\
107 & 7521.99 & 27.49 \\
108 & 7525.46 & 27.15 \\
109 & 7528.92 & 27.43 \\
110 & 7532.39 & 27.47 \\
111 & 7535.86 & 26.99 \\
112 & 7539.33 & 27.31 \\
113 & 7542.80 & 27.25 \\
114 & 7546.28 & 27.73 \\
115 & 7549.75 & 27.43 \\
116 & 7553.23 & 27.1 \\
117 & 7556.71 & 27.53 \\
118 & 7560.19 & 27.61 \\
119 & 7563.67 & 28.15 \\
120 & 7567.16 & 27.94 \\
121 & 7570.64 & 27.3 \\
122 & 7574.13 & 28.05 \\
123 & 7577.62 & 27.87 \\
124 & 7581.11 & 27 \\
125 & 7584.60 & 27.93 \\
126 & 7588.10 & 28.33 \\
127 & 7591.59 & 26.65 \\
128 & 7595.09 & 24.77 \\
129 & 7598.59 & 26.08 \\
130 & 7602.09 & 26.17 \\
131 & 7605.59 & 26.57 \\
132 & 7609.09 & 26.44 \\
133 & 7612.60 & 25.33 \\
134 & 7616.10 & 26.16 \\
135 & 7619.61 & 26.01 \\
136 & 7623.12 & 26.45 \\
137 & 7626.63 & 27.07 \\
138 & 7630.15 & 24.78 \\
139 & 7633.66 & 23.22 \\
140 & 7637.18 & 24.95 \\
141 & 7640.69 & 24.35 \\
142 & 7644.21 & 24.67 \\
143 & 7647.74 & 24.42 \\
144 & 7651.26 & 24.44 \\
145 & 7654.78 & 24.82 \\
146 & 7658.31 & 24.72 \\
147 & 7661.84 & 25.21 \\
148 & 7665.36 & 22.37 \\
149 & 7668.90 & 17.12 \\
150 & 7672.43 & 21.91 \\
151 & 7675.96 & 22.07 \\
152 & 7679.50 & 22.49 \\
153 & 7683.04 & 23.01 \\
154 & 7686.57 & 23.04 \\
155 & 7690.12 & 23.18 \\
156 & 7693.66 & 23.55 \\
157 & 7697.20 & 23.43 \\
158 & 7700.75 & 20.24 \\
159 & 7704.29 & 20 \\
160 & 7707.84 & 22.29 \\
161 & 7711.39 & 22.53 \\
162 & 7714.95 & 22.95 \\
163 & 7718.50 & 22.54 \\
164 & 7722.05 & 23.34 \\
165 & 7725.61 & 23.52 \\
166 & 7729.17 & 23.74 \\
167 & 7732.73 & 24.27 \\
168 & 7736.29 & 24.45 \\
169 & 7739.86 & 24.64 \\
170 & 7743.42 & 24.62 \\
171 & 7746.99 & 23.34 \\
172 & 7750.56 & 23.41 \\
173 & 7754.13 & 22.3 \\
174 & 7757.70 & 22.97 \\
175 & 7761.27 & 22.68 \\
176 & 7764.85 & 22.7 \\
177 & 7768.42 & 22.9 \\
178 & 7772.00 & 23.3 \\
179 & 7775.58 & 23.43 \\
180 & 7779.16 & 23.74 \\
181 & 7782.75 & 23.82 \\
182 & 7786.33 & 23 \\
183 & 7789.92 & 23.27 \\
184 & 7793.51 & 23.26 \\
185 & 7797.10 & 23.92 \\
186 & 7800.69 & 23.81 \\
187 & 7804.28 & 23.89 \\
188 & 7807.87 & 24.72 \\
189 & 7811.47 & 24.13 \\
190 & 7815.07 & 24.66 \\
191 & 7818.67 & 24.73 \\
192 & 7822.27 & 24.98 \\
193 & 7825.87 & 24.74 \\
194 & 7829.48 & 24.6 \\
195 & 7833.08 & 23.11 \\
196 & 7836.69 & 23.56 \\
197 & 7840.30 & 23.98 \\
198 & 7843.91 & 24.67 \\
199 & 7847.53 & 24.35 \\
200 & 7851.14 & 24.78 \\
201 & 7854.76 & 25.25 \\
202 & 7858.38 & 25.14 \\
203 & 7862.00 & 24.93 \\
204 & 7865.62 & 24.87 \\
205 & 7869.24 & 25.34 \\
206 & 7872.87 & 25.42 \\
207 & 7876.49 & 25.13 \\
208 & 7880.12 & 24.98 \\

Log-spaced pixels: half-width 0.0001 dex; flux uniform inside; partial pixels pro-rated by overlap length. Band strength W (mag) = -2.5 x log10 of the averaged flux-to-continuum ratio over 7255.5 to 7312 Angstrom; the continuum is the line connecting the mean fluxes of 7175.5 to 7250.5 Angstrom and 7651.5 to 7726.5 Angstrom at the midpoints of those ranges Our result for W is -0.18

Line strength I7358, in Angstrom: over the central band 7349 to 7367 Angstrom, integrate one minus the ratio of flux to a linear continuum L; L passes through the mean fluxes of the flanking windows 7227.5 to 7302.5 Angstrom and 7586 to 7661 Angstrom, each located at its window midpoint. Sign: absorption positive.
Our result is -2.1 Angstrom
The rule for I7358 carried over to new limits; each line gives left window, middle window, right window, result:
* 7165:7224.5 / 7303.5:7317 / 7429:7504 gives -1.4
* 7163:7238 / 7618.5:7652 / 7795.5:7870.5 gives -4.3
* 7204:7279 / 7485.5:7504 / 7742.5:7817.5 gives -4.7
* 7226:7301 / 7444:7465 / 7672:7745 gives -4.5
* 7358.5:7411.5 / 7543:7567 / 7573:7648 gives -1.6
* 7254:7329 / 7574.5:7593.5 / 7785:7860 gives -3.5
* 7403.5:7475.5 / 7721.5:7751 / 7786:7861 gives 0.8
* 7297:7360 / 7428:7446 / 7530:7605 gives -0.7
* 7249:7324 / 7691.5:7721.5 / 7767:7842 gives 1.6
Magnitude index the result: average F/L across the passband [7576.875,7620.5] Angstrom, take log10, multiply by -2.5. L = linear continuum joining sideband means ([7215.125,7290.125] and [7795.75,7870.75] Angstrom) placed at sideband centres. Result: -0.17 mag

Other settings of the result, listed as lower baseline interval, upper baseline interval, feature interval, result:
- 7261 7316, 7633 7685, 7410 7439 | -0.15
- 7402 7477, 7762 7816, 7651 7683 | 0.08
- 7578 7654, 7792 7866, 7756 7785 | 0.07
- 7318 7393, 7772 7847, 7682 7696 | 0.04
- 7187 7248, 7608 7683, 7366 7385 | -0.25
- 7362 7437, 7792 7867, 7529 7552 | -0.09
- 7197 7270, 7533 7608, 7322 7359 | -0.13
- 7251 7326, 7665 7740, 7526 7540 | -0.22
